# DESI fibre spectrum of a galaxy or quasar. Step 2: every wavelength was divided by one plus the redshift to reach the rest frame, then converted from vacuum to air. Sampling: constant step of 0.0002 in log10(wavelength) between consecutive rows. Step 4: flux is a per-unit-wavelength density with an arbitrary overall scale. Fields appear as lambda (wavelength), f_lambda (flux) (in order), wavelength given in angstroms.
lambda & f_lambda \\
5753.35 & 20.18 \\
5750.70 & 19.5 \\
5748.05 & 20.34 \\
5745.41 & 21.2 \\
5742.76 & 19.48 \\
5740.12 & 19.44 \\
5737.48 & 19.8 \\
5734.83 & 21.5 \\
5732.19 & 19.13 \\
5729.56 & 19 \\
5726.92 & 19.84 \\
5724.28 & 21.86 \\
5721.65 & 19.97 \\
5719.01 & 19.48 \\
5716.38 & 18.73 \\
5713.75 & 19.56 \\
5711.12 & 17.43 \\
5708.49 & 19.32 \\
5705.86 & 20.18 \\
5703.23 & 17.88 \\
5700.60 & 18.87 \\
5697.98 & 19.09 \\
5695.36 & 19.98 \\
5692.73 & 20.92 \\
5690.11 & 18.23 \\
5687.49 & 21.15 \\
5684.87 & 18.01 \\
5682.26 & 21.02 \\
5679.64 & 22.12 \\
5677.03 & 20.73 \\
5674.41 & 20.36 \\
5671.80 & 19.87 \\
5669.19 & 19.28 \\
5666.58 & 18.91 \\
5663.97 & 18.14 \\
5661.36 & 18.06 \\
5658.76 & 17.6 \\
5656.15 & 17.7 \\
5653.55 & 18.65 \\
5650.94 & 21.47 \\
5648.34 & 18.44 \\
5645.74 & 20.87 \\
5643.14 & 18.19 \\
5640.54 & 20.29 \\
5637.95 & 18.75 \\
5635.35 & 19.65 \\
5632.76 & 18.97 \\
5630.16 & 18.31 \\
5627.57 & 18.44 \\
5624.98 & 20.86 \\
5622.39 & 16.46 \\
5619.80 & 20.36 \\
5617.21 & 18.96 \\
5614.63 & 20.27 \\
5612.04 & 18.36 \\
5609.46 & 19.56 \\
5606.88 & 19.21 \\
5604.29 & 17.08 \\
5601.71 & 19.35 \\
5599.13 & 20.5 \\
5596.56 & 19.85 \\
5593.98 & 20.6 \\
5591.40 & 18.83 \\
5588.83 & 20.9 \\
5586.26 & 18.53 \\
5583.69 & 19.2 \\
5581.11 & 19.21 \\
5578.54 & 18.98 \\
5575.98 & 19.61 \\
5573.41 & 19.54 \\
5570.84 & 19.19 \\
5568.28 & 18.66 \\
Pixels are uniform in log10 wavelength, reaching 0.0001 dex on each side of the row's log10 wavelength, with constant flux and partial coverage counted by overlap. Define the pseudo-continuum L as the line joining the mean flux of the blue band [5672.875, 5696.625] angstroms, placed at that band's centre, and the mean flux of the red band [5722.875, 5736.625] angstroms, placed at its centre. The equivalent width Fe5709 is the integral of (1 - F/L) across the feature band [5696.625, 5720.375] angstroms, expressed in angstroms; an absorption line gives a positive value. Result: 1.5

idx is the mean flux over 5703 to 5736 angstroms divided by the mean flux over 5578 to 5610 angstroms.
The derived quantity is 1.0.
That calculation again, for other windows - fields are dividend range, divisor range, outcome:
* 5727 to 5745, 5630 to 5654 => 1.02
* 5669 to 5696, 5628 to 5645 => 1.06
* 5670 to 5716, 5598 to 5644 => 1.03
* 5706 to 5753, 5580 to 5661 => 1.03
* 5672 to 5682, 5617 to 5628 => 1.10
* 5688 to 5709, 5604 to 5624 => 1.03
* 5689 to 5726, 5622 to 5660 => 1.02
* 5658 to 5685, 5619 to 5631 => 1.04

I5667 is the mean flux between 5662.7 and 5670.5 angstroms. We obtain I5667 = 18.8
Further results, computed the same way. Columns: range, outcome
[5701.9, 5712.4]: 18.7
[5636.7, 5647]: 19.5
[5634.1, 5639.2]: 19.2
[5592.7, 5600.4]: 20.3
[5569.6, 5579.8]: 19.3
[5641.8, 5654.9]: 19.5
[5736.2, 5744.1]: 19.6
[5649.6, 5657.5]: 19.2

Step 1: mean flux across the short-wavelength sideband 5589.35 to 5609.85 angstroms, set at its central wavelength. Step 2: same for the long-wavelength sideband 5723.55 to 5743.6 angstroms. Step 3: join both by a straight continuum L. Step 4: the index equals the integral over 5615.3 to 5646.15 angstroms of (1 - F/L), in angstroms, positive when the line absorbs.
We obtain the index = 0.6 angstroms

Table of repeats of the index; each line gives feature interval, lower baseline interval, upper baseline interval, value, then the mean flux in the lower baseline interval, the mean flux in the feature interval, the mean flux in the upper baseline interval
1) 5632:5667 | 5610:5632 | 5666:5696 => 1.0 angstroms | 19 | 19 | 20.1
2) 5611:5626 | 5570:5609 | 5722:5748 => 0.3 angstroms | 19.4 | 19.2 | 20.2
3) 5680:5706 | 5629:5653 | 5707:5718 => -0.9 angstroms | 19.4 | 19.6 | 18.8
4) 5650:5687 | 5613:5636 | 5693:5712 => -0.7 angstroms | 19.1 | 19.4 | 19.1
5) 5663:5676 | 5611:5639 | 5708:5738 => 0.0 angstroms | 19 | 19.4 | 19.6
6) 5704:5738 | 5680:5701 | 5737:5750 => 0.5 angstroms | 19.8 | 19.6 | 20.1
